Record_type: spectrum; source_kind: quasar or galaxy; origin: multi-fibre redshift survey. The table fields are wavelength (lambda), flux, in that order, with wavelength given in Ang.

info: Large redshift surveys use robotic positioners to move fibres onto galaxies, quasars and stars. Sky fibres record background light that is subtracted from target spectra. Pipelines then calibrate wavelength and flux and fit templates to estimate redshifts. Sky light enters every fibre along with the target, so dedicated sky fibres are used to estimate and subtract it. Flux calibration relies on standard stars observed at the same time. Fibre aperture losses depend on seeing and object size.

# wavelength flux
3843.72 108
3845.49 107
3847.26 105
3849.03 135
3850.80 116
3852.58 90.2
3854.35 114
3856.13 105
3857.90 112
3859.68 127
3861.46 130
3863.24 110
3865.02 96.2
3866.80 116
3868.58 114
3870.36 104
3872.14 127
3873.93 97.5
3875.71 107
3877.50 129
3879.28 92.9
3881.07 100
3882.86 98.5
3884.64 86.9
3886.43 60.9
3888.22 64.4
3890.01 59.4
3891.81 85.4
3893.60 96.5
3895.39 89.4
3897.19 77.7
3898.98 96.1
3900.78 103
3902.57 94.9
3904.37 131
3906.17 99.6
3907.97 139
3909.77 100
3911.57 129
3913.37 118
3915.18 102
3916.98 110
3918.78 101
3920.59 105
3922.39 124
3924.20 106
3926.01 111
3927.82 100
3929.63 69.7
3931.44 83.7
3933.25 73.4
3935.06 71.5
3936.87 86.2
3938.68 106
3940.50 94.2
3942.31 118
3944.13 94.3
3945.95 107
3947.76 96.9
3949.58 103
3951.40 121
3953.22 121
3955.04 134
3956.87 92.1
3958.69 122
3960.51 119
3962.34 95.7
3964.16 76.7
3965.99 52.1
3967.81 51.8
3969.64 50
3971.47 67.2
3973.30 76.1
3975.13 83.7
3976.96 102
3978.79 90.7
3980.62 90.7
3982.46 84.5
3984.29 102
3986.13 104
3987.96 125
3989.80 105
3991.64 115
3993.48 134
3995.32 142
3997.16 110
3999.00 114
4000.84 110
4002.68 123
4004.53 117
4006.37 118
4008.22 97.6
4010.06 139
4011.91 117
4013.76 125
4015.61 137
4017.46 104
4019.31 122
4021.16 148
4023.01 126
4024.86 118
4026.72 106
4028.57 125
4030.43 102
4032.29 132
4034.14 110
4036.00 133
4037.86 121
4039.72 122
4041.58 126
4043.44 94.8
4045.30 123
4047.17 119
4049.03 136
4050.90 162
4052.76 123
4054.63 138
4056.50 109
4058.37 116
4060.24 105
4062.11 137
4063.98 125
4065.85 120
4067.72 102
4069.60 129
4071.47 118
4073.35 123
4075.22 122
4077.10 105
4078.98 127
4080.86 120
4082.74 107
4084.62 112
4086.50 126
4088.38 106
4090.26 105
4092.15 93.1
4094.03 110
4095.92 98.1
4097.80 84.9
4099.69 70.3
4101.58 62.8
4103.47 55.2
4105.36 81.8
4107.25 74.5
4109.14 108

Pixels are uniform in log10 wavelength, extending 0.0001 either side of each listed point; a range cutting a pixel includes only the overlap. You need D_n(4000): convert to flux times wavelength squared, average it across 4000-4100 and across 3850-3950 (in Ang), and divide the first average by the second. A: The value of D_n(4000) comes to 1.25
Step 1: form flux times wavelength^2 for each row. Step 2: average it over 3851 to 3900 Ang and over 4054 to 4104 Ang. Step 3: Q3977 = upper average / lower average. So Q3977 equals 1.2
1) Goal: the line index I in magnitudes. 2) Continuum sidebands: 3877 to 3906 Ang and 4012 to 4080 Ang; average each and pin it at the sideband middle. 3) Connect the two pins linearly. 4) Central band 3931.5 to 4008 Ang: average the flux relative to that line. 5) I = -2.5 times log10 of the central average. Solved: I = 0.07 mag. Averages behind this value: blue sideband 91.3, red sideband 122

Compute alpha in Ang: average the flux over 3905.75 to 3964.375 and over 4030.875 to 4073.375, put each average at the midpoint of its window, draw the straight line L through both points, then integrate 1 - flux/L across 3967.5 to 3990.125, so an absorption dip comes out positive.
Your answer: 4.8 Ang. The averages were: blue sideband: 104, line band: 87.6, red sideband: 123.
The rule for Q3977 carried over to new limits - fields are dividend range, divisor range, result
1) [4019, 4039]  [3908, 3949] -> 1.27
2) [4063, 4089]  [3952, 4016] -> 1.18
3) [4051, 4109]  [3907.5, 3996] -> 1.15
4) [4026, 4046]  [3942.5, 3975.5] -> 1.32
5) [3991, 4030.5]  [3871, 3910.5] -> 1.32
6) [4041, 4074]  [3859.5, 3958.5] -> 1.29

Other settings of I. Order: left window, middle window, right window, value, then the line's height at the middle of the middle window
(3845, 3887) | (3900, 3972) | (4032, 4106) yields 0.10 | 110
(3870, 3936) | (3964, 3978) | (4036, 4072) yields 0.49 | 109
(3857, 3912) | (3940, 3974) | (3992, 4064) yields 0.19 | 112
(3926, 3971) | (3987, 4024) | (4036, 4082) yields -0.13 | 108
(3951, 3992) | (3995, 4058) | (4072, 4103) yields -0.23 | 98.8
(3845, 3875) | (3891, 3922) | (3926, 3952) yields -0.03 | 102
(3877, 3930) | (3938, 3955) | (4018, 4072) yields -0.02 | 106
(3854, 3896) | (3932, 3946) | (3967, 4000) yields 0.07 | 98.8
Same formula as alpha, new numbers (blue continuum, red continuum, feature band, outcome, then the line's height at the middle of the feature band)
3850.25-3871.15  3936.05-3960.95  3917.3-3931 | 0.86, 109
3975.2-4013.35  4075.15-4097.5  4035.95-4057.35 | -2.86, 111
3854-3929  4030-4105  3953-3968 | 1.45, 107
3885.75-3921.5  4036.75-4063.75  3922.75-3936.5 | 1.81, 103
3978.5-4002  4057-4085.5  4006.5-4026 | -1.76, 113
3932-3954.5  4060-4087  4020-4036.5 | -1.44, 112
